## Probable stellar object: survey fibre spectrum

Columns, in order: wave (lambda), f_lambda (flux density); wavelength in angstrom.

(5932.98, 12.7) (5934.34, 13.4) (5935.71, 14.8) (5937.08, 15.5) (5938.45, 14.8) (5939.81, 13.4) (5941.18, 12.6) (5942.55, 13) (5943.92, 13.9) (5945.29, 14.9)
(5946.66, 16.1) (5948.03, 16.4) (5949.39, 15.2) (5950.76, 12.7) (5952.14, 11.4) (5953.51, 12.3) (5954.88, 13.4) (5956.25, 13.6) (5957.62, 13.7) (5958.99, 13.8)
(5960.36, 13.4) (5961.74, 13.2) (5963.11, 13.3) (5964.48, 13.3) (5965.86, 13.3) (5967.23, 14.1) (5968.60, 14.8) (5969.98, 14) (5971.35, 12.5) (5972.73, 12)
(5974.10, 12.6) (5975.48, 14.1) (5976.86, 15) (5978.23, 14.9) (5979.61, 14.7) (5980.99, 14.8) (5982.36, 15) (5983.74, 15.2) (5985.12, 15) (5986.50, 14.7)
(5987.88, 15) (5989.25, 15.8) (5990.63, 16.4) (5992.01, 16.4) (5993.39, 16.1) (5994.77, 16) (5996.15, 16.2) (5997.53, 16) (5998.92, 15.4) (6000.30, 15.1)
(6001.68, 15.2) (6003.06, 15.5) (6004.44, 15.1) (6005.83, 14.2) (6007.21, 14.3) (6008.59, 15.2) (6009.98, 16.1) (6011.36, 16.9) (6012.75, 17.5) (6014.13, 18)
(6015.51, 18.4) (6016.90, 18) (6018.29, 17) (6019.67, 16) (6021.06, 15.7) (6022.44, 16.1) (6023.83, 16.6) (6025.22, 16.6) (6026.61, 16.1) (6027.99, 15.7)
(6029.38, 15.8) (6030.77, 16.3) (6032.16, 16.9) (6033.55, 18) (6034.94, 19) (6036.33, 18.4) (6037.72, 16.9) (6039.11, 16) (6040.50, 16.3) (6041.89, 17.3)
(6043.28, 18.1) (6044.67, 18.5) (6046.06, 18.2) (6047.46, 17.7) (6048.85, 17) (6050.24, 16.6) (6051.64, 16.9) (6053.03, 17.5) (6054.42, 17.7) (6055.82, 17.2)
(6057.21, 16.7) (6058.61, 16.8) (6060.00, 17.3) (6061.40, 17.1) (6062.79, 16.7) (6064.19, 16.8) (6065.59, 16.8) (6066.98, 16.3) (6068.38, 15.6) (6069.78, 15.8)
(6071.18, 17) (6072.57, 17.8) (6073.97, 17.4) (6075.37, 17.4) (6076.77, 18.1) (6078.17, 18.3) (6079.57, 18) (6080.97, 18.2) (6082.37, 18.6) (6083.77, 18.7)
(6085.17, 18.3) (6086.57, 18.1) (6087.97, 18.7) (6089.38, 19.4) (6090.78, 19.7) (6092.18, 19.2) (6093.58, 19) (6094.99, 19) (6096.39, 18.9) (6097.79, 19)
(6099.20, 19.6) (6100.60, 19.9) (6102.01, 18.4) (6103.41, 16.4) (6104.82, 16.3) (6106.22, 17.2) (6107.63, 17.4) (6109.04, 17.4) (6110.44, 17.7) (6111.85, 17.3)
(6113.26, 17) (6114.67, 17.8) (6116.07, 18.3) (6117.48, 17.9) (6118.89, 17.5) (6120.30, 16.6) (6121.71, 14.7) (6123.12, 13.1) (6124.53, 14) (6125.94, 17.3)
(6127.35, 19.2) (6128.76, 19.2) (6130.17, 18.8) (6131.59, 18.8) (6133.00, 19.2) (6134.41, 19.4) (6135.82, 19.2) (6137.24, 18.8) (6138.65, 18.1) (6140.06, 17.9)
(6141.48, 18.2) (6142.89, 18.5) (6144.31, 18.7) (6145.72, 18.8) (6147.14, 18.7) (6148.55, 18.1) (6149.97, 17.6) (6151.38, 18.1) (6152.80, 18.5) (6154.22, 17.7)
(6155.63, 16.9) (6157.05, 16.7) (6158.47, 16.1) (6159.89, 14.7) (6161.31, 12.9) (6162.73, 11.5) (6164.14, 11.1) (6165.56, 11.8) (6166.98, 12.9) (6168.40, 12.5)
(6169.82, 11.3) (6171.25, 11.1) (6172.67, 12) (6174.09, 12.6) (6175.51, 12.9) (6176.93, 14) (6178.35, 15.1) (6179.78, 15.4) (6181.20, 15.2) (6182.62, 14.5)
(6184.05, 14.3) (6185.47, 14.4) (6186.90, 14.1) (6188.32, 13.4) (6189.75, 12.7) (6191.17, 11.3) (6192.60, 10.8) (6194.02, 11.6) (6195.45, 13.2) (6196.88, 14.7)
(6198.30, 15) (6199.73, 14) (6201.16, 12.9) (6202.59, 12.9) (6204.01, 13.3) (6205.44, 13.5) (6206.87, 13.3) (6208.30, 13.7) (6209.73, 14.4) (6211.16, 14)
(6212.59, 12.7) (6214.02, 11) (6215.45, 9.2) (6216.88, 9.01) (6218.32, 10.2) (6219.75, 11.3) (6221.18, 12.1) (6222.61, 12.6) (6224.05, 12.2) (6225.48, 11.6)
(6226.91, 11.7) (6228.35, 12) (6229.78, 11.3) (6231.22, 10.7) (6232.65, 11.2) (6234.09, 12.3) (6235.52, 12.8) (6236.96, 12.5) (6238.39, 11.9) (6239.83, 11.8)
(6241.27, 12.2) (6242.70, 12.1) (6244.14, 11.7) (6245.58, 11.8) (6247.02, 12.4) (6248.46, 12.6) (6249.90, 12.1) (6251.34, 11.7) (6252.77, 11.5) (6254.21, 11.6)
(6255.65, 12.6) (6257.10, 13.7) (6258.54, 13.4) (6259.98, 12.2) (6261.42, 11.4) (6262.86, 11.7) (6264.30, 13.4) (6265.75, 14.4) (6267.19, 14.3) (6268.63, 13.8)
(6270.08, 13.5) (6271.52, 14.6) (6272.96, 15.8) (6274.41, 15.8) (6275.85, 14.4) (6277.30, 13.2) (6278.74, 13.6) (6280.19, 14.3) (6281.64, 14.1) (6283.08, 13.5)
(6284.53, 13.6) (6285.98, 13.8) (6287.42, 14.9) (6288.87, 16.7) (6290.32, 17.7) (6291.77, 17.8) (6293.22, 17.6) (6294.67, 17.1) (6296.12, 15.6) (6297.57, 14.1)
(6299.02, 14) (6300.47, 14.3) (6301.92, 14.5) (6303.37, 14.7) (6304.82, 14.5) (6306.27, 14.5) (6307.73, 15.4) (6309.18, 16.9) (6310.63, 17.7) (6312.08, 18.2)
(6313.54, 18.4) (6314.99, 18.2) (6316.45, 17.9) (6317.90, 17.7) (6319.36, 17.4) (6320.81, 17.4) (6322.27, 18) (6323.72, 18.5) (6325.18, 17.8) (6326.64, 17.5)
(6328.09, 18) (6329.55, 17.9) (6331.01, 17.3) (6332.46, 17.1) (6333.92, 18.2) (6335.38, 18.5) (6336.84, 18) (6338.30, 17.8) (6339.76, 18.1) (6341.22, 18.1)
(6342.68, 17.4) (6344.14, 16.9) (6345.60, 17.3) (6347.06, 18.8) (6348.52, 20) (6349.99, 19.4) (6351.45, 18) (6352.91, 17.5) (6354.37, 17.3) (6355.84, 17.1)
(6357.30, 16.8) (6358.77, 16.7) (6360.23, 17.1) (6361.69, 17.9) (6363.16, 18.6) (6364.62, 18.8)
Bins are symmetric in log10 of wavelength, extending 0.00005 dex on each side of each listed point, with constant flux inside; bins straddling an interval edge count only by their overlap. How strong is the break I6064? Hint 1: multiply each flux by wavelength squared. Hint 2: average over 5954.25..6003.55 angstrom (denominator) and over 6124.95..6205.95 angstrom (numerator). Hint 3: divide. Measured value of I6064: 1.1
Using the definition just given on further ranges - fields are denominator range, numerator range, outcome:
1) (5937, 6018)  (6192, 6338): 1.06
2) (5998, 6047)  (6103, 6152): 1.10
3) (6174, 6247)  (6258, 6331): 1.26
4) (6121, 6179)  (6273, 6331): 1.06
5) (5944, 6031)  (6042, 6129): 1.21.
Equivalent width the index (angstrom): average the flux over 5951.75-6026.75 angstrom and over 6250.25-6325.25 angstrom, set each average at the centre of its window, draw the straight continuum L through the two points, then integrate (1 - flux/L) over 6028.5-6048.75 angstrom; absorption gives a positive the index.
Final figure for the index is -3.2 angstrom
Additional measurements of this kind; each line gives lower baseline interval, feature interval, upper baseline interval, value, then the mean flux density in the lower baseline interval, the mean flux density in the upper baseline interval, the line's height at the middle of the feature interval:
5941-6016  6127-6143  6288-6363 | -3.0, 14.7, 17.2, 15.8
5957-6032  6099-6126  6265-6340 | -2.5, 15.2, 16.1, 15.6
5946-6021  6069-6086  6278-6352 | -2.6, 14.9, 16.8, 15.4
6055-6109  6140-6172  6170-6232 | -2.0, 17.8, 12.7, 14.6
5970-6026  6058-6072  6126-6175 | -0.7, 15.5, 16.3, 15.9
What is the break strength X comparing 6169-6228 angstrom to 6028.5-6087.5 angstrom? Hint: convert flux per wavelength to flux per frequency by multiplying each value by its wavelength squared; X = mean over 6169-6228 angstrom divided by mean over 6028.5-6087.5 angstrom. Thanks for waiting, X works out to 0.8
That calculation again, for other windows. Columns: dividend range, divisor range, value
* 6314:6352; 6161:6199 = 1.45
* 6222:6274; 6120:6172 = 0.79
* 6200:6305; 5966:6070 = 0.88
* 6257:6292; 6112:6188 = 0.92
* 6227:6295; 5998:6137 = 0.82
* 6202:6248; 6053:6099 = 0.71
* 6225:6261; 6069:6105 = 0.69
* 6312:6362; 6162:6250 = 1.48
